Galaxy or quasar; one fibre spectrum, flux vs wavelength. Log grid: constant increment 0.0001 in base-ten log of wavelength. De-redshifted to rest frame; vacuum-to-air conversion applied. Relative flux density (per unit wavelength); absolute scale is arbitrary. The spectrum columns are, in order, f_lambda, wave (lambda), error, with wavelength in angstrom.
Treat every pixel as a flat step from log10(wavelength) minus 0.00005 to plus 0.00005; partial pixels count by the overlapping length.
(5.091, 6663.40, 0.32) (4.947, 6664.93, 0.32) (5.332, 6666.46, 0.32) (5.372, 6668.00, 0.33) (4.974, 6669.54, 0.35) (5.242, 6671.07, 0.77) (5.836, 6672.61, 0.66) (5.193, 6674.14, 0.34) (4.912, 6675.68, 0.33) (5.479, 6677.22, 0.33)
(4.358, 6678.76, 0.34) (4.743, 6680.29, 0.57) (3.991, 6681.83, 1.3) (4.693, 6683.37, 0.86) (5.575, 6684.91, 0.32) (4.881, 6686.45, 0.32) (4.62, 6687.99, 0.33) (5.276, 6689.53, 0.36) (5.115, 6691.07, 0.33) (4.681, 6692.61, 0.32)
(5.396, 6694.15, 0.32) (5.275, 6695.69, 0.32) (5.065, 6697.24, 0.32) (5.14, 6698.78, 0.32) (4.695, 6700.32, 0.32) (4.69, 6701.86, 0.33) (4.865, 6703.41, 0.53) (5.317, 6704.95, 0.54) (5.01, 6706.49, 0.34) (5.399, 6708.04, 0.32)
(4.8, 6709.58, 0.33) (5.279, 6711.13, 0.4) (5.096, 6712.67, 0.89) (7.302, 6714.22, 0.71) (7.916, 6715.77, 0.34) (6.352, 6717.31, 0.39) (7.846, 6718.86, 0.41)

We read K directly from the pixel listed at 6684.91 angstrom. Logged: 5.575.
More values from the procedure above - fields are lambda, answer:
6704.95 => 5.317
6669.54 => 4.974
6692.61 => 4.681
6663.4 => 5.091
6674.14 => 5.193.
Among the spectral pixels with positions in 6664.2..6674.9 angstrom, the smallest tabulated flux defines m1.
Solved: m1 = 4.947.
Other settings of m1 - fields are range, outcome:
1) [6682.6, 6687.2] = 4.693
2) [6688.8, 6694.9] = 4.681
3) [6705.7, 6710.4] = 4.8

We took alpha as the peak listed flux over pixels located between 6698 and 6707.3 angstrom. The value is 5.317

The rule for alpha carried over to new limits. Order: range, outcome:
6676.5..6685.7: 5.575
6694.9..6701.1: 5.275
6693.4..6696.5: 5.396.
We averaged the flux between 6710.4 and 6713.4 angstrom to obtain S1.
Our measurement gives 5.2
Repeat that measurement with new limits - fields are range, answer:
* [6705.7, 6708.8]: 5.2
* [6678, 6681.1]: 4.55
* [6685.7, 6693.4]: 4.92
